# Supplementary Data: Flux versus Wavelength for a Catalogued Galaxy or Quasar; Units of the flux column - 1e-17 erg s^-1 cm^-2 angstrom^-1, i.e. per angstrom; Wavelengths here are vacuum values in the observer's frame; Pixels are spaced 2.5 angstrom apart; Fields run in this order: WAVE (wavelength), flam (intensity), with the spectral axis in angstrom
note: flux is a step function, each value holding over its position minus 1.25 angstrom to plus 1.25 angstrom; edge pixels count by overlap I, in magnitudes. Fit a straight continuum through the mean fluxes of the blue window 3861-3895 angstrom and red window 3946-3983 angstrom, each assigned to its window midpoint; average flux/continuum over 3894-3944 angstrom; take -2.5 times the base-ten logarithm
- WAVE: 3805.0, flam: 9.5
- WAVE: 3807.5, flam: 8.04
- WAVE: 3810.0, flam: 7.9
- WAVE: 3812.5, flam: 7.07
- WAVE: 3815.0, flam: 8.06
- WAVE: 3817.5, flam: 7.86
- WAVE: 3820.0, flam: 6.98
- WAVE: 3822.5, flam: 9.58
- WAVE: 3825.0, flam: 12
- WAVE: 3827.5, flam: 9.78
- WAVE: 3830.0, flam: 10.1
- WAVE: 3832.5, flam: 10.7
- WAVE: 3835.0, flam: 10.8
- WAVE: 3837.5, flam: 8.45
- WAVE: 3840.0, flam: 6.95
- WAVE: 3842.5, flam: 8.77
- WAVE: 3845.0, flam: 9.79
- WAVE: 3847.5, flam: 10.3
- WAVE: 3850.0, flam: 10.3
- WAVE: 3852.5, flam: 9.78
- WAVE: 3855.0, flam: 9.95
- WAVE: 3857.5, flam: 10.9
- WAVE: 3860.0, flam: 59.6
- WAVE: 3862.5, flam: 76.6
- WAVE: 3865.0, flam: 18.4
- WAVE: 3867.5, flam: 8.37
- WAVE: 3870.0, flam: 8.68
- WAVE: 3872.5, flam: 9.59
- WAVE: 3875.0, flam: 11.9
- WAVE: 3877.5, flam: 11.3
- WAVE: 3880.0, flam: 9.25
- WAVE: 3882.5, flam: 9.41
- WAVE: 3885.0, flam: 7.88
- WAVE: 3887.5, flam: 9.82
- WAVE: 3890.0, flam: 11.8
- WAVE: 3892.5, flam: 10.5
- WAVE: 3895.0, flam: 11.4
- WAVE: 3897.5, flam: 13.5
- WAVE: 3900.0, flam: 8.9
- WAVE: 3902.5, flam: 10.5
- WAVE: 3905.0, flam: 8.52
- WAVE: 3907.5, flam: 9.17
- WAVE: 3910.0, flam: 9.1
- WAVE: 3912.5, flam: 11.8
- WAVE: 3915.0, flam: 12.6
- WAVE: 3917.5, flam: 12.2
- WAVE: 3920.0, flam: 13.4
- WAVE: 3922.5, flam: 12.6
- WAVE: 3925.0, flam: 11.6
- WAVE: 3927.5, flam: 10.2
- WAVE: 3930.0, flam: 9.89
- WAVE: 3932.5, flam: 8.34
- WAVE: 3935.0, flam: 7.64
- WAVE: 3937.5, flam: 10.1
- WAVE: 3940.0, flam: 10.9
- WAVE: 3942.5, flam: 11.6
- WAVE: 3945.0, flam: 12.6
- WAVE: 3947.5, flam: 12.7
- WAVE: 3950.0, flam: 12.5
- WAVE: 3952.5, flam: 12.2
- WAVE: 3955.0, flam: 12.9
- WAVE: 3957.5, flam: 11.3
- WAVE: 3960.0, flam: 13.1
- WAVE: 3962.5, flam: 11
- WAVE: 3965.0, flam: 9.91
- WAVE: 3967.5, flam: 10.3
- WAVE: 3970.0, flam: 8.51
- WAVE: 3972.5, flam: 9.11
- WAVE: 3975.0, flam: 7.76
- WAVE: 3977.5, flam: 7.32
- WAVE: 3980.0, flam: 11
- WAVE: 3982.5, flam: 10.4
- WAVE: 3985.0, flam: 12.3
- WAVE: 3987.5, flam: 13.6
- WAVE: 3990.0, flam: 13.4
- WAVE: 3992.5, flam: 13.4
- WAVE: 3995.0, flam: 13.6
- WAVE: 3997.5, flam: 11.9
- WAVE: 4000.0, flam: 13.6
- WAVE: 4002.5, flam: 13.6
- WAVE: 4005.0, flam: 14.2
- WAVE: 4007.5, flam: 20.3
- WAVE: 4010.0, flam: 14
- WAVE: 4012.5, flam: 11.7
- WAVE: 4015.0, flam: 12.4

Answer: 0.24 mag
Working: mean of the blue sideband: 15.8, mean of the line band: 10.7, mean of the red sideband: 10.7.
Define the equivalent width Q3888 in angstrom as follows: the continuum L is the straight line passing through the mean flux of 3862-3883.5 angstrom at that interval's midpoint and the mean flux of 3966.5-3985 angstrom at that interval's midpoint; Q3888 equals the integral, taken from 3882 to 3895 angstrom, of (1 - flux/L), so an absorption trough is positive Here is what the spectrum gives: 4.37 angstrom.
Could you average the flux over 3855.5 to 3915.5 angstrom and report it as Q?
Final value 15.4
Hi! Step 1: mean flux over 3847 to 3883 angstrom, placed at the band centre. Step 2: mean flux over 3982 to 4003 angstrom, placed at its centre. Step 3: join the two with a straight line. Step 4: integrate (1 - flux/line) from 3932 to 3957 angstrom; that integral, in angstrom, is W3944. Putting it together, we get 6.3 angstrom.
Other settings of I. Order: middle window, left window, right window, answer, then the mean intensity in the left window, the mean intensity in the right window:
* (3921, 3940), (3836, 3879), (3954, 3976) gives 0.230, 17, 10.4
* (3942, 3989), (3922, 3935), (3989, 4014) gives 0.087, 10.1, 14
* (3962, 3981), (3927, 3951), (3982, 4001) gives 0.279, 10.6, 12.9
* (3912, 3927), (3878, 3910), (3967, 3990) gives -0.213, 10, 10.2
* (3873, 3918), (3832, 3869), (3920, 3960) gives 0.356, 18.1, 11.3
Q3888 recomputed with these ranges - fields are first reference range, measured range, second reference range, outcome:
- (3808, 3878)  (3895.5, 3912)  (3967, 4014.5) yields 3.9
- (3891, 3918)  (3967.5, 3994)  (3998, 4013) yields 5.8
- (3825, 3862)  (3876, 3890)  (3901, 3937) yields 3.0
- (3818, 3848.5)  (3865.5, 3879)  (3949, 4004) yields -0.5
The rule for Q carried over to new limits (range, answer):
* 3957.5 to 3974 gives 10.4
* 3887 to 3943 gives 10.7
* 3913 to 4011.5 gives 11.7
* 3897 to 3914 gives 10.1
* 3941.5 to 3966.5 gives 12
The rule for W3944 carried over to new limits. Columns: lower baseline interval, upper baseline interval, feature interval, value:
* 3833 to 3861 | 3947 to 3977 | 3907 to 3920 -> 0.74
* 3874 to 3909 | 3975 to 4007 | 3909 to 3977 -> 2.34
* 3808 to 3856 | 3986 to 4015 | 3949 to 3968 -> 1.48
